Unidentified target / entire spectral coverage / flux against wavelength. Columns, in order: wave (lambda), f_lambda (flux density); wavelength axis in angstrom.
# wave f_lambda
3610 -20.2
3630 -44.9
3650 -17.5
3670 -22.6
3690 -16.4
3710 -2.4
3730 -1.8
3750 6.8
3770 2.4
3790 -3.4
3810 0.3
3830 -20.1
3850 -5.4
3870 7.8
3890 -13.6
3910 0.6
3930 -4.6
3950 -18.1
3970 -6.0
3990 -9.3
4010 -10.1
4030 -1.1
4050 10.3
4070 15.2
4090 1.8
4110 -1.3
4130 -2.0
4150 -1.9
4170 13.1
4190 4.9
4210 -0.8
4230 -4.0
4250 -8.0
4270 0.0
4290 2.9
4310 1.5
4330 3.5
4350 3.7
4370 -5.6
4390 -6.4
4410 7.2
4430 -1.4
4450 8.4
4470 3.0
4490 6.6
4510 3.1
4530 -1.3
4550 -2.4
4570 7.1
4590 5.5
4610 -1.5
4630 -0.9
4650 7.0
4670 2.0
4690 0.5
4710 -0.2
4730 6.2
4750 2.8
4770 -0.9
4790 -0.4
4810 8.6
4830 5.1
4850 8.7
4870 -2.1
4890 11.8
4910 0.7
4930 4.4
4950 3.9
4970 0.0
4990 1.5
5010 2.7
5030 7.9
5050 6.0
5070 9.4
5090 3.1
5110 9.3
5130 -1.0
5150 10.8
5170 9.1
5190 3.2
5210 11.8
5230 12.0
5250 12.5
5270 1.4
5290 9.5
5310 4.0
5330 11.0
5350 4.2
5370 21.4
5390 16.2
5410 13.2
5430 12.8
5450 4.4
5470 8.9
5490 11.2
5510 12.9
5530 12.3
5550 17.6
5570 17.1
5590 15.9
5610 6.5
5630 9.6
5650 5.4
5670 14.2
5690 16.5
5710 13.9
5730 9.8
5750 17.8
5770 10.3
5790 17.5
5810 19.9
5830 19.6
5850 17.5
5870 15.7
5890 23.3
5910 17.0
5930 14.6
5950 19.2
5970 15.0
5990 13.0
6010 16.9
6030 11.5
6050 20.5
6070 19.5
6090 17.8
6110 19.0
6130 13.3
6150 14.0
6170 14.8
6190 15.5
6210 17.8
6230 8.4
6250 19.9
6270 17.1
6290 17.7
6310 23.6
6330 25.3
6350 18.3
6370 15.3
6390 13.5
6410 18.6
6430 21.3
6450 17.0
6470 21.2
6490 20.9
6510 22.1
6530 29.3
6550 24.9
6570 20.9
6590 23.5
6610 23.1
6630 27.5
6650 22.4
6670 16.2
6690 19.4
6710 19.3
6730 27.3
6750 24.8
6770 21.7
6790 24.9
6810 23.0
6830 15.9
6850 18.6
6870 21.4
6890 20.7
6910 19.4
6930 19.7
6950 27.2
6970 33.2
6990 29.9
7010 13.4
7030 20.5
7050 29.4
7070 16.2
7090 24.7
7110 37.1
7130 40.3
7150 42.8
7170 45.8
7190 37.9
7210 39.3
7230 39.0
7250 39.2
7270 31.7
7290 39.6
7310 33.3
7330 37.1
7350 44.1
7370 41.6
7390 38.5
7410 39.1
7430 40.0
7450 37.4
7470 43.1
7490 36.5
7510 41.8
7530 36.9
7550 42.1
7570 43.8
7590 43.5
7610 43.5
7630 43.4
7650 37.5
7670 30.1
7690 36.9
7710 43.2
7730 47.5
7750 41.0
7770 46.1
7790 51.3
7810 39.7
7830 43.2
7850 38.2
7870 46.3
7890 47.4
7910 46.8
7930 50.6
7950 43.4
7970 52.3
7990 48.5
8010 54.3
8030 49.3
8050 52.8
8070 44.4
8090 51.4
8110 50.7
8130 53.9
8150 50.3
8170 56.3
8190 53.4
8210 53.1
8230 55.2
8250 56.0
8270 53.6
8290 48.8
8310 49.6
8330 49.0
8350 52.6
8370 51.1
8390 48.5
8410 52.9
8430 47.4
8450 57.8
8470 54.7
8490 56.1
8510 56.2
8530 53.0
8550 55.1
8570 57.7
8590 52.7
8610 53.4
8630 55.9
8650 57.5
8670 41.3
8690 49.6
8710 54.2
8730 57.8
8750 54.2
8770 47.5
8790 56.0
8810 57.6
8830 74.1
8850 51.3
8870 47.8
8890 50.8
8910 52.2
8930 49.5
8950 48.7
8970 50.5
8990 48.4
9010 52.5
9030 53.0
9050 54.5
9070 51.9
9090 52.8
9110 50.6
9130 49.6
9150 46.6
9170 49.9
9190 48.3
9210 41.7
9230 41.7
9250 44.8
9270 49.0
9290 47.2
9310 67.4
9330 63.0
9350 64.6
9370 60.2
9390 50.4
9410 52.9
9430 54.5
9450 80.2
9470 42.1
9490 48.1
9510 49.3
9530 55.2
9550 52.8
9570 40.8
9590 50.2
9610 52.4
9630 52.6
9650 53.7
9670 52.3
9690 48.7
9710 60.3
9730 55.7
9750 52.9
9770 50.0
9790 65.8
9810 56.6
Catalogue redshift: 0.782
